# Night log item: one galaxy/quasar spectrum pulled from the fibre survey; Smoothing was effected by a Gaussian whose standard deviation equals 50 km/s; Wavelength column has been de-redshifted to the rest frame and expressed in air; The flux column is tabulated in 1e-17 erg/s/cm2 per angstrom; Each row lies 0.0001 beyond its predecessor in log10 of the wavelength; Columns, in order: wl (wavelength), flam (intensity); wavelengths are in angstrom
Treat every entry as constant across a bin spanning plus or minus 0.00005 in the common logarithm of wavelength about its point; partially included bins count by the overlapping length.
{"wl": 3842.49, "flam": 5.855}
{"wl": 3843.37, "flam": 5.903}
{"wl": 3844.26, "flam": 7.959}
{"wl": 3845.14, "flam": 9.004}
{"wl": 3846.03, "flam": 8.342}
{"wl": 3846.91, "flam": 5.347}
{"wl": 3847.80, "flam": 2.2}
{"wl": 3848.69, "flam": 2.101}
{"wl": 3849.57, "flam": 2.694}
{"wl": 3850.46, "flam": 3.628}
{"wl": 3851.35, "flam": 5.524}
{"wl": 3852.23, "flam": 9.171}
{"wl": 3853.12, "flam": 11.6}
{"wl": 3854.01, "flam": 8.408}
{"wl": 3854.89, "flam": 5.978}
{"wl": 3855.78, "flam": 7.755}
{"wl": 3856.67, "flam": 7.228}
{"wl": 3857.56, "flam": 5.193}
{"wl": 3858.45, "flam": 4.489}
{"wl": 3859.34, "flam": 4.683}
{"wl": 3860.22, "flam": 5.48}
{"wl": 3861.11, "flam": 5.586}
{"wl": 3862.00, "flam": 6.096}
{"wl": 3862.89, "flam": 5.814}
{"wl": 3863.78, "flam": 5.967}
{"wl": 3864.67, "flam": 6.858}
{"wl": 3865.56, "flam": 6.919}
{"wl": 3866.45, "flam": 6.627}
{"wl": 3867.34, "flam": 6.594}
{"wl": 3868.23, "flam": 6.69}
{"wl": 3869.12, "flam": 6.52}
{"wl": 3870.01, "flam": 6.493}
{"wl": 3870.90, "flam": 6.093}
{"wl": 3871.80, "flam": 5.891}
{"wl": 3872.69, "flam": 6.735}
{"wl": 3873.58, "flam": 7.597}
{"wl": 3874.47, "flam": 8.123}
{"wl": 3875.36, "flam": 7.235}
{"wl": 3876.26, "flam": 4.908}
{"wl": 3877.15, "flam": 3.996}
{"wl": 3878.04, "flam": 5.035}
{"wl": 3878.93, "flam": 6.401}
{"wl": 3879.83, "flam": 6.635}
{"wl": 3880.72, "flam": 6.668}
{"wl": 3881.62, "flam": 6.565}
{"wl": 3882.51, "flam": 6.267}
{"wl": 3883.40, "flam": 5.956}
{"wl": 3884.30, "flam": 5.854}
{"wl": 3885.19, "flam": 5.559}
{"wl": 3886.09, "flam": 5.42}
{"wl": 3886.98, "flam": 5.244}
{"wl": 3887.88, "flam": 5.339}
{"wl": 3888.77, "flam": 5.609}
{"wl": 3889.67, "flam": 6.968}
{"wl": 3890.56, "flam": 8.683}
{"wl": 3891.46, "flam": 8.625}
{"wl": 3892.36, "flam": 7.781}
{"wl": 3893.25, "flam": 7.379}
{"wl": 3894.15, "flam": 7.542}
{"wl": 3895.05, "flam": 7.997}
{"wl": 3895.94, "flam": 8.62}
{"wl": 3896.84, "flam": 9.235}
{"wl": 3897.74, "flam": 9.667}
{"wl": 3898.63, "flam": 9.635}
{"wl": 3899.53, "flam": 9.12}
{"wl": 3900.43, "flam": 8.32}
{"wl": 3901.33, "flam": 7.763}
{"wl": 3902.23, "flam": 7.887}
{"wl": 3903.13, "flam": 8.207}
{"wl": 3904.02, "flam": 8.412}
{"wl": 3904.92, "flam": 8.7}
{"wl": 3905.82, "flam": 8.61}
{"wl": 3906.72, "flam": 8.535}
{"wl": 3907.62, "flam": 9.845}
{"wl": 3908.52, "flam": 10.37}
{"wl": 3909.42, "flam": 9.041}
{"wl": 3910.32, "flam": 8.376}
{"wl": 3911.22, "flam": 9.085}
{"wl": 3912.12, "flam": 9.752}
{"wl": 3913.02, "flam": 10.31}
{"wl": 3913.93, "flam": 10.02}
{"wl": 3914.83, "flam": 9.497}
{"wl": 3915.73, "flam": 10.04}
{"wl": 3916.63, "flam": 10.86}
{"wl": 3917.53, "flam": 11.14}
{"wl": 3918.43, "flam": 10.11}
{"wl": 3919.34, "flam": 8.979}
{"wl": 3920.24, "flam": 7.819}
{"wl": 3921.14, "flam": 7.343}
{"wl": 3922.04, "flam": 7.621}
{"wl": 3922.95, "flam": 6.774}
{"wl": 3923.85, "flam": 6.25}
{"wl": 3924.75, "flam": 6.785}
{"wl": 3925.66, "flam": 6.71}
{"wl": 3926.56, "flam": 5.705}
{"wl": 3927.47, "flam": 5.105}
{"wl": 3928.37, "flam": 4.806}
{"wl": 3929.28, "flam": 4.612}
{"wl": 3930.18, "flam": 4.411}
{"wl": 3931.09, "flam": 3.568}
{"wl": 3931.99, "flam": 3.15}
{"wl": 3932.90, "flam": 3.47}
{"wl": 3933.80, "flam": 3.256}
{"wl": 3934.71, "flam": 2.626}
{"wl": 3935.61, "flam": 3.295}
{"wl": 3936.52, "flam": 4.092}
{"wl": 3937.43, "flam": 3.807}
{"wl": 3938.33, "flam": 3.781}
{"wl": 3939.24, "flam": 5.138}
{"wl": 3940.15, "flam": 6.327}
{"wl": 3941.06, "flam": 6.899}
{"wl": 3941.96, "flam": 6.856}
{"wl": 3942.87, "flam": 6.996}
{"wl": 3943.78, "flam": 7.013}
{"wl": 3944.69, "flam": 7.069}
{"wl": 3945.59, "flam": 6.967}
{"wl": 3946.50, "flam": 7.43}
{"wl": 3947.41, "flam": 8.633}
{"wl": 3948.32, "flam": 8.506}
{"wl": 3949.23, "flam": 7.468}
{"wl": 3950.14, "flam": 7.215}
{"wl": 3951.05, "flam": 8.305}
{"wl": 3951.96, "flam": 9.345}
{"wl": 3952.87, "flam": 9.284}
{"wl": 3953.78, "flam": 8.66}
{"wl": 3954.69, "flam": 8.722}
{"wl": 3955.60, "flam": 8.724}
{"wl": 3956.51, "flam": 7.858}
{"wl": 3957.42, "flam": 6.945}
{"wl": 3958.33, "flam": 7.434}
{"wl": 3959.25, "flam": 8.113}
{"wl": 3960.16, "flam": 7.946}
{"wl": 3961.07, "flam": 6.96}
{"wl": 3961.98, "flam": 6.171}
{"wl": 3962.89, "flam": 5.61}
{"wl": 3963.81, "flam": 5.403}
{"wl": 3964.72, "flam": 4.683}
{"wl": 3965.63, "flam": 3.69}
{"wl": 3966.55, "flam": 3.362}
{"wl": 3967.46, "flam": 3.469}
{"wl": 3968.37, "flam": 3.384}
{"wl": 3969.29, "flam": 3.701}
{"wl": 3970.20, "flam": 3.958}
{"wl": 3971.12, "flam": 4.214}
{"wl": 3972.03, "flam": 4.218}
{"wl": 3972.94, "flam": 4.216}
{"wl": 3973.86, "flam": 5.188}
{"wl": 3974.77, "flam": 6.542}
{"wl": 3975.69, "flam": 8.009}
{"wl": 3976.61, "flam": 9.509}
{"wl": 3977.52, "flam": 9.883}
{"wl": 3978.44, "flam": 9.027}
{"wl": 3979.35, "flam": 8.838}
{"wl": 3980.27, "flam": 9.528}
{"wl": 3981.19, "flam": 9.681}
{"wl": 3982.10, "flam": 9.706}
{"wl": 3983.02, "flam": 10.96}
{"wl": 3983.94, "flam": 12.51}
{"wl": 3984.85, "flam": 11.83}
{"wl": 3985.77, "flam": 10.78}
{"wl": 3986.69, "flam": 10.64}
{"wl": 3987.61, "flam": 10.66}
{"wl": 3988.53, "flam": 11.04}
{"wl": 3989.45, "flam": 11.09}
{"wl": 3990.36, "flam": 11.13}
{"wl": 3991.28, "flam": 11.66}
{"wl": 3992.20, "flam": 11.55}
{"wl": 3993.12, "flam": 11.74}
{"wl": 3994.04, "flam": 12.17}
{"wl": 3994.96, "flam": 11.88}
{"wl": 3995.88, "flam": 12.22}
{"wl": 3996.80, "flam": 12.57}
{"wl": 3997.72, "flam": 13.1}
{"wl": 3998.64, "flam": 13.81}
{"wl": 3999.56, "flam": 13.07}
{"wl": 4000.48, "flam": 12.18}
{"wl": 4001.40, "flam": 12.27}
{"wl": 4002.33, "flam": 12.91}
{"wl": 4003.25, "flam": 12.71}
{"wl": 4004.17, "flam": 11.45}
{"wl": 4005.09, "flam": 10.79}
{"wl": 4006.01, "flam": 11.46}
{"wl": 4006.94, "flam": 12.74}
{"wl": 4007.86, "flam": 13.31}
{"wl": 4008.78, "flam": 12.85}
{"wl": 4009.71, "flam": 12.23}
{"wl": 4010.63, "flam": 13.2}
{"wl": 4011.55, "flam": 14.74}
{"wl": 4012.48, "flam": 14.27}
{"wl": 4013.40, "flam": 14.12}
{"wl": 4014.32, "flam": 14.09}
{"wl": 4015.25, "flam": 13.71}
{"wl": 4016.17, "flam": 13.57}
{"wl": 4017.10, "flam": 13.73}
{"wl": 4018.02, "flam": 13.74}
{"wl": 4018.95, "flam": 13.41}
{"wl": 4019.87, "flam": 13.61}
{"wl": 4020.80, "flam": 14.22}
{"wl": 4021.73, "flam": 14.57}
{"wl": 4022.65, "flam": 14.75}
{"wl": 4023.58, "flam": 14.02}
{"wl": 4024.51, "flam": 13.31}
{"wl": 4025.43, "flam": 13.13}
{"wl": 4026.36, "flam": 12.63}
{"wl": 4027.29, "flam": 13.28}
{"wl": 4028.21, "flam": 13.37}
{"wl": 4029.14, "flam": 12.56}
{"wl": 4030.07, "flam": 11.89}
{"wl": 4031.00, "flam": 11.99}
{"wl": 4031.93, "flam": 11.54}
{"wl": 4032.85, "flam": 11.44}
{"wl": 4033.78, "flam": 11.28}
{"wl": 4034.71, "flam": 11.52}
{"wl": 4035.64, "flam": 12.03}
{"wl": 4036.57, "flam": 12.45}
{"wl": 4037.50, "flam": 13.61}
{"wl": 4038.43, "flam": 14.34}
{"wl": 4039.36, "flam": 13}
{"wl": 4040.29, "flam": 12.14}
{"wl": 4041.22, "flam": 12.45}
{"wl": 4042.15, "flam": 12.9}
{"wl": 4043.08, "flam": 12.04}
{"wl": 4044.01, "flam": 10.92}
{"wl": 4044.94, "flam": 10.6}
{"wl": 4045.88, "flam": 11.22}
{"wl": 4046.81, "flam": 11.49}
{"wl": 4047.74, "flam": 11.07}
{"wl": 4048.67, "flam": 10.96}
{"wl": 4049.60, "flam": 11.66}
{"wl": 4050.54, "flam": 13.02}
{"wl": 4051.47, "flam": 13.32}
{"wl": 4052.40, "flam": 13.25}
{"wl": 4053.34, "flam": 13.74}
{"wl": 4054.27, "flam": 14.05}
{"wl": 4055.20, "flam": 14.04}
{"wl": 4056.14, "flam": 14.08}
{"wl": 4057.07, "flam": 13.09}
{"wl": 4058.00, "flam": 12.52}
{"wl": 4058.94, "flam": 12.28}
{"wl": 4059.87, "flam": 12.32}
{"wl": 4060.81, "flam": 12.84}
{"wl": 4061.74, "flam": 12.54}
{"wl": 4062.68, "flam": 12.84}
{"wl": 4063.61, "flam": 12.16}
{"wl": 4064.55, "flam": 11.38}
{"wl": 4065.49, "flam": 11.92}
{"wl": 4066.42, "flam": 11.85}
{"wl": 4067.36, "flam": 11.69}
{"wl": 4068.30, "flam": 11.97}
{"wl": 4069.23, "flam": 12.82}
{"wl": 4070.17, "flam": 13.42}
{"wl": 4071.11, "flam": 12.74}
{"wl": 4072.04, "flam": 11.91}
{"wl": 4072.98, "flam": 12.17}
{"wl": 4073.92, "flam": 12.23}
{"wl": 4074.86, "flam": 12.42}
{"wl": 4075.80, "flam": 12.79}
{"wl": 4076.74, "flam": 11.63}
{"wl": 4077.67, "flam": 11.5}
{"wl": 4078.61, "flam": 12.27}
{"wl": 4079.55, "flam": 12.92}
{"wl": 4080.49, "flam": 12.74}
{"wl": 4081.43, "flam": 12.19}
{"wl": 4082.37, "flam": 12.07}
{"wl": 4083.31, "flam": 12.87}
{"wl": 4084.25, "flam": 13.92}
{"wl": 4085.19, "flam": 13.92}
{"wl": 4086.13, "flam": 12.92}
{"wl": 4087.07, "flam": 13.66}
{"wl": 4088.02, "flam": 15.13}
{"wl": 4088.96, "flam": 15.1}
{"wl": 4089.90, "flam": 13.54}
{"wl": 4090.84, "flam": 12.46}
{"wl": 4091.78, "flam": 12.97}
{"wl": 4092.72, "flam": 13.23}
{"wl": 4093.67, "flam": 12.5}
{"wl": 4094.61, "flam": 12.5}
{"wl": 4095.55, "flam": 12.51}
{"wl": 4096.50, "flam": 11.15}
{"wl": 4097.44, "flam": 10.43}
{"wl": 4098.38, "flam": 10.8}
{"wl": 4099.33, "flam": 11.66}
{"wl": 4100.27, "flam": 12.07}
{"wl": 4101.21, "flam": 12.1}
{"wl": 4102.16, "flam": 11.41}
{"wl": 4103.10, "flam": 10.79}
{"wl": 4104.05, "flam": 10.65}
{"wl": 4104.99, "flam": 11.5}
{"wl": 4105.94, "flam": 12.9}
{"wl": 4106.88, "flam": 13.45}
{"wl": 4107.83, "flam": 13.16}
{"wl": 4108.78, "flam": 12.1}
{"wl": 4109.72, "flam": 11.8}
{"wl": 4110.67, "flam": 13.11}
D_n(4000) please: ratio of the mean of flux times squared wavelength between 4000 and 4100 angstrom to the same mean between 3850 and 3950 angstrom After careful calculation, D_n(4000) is 1.97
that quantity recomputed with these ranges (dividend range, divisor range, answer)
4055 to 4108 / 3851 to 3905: 1.99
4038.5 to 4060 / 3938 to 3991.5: 1.71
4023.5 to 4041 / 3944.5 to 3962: 1.65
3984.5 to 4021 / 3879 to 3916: 1.65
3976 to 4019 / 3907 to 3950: 1.78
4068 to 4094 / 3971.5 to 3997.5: 1.35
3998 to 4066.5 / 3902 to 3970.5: 1.93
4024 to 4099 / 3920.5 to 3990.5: 1.91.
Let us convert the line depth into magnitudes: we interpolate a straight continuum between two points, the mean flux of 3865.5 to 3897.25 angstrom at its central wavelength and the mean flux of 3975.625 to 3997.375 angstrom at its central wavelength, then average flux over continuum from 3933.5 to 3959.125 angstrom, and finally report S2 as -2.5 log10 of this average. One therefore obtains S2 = 0.34 mag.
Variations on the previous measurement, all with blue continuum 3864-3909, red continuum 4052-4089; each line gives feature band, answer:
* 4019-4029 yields -0.20 mag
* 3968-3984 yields 0.34 mag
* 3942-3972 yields 0.37 mag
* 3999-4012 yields -0.16 mag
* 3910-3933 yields 0.11 mag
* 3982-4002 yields -0.14 mag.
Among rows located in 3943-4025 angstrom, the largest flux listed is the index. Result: 14.75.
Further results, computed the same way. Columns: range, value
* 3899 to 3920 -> 11.14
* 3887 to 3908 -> 9.845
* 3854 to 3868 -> 8.408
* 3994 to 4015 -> 14.74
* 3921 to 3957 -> 9.345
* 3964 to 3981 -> 9.883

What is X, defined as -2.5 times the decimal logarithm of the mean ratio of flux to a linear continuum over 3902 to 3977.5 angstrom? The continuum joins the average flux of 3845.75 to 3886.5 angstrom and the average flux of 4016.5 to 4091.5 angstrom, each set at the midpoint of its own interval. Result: 0.23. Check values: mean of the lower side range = 6.1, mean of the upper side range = 12.7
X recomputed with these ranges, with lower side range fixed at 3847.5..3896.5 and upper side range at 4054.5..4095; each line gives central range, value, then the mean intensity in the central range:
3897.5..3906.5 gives -0.18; 8.61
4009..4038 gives -0.18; 13.2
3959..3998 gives 0.17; 8.42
